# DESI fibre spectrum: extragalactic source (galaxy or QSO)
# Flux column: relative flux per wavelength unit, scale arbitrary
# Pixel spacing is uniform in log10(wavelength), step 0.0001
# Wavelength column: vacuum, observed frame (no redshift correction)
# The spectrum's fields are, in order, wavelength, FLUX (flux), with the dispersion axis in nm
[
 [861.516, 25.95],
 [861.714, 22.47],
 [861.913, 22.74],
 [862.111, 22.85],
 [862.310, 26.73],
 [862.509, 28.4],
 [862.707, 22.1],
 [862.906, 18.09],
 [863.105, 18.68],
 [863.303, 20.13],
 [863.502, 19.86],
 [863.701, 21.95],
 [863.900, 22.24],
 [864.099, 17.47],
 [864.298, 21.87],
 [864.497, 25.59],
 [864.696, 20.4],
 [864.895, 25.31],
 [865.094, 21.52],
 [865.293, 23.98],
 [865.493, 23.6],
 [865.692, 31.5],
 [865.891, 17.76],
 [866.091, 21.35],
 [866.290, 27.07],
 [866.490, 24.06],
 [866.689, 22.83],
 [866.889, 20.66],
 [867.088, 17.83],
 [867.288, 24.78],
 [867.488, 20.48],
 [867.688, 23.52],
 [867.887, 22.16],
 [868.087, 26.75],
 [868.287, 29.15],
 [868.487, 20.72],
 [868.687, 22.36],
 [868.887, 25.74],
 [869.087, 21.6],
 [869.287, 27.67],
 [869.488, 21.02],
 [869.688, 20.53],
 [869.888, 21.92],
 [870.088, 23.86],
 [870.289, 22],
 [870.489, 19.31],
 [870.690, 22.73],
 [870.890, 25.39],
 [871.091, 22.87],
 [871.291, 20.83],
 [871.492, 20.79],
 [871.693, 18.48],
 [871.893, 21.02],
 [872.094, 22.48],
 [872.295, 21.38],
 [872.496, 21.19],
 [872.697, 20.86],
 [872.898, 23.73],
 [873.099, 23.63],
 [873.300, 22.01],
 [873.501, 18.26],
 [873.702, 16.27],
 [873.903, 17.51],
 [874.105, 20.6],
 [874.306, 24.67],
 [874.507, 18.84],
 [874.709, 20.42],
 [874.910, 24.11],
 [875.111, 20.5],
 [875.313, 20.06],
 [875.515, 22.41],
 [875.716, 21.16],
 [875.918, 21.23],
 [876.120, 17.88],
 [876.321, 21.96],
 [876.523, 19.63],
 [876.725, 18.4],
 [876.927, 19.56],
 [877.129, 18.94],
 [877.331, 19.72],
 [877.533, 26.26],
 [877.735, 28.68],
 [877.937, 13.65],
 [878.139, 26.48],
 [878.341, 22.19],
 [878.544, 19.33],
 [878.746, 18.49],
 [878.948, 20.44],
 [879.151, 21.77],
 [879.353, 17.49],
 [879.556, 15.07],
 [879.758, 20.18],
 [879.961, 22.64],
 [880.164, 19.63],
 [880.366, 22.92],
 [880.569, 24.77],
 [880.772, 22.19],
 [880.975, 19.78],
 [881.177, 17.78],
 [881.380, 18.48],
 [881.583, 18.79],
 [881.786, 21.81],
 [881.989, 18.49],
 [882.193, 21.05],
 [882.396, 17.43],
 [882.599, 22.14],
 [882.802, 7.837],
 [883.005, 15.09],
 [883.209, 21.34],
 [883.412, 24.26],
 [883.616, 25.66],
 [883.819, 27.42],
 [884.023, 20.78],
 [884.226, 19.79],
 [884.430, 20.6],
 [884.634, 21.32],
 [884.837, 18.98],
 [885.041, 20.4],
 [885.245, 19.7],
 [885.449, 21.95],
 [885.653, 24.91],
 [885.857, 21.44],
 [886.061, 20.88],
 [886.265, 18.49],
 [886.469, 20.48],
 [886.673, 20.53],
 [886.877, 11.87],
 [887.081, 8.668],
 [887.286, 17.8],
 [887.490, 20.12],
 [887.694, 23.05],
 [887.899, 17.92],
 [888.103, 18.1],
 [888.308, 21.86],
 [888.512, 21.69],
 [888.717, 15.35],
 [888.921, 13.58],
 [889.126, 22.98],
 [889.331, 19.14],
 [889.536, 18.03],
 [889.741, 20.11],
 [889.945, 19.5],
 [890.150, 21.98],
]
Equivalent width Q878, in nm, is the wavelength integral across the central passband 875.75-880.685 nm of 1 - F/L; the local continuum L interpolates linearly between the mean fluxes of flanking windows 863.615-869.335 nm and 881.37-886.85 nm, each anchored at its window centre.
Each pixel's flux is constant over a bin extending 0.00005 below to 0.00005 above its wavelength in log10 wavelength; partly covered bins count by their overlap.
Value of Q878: 0.12 nm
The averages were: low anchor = 23.1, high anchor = 20.3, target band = 20.7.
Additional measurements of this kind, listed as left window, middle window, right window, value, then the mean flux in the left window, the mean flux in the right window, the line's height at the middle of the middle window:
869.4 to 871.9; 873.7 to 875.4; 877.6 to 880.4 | 0.05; 21.6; 20.7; 21.2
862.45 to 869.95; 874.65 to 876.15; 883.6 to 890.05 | 0.02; 22.7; 19.7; 21.4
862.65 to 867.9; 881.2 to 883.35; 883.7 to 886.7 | 0.30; 22.1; 21.2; 21.4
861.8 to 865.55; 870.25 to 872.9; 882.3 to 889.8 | -0.03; 22.3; 19.5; 21.3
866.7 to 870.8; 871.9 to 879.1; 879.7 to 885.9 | 0.26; 22.7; 20.6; 21.7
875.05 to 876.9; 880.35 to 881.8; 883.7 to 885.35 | 0.01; 20.3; 21.2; 20.8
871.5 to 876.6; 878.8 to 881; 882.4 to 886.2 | 0.01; 20.8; 20.7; 20.7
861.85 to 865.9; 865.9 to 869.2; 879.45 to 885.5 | -0.14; 22.6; 20.3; 22.2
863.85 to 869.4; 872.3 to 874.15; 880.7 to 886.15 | 0.13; 23.2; 20.4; 22.1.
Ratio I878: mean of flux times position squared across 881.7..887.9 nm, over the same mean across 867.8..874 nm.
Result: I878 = 0.92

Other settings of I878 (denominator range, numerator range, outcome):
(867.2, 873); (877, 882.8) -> 0.92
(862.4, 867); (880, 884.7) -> 0.95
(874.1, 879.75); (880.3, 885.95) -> 1.01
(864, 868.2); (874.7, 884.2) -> 0.93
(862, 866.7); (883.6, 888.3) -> 0.92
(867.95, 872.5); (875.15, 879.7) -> 0.92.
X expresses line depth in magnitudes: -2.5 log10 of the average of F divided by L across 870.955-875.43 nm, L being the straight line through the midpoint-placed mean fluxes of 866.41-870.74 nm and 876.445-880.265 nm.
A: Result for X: 0.04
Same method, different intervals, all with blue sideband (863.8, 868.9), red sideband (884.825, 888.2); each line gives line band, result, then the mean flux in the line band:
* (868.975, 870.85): 0.00 mag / 22.4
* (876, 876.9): 0.08 mag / 19.5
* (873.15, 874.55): 0.09 mag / 19.9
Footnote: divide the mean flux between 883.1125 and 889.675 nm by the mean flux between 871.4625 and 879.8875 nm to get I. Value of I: 0.97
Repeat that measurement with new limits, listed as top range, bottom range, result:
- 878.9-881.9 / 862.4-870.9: 0.89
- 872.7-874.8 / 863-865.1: 0.96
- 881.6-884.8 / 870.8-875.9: 0.96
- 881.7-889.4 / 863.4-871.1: 0.86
